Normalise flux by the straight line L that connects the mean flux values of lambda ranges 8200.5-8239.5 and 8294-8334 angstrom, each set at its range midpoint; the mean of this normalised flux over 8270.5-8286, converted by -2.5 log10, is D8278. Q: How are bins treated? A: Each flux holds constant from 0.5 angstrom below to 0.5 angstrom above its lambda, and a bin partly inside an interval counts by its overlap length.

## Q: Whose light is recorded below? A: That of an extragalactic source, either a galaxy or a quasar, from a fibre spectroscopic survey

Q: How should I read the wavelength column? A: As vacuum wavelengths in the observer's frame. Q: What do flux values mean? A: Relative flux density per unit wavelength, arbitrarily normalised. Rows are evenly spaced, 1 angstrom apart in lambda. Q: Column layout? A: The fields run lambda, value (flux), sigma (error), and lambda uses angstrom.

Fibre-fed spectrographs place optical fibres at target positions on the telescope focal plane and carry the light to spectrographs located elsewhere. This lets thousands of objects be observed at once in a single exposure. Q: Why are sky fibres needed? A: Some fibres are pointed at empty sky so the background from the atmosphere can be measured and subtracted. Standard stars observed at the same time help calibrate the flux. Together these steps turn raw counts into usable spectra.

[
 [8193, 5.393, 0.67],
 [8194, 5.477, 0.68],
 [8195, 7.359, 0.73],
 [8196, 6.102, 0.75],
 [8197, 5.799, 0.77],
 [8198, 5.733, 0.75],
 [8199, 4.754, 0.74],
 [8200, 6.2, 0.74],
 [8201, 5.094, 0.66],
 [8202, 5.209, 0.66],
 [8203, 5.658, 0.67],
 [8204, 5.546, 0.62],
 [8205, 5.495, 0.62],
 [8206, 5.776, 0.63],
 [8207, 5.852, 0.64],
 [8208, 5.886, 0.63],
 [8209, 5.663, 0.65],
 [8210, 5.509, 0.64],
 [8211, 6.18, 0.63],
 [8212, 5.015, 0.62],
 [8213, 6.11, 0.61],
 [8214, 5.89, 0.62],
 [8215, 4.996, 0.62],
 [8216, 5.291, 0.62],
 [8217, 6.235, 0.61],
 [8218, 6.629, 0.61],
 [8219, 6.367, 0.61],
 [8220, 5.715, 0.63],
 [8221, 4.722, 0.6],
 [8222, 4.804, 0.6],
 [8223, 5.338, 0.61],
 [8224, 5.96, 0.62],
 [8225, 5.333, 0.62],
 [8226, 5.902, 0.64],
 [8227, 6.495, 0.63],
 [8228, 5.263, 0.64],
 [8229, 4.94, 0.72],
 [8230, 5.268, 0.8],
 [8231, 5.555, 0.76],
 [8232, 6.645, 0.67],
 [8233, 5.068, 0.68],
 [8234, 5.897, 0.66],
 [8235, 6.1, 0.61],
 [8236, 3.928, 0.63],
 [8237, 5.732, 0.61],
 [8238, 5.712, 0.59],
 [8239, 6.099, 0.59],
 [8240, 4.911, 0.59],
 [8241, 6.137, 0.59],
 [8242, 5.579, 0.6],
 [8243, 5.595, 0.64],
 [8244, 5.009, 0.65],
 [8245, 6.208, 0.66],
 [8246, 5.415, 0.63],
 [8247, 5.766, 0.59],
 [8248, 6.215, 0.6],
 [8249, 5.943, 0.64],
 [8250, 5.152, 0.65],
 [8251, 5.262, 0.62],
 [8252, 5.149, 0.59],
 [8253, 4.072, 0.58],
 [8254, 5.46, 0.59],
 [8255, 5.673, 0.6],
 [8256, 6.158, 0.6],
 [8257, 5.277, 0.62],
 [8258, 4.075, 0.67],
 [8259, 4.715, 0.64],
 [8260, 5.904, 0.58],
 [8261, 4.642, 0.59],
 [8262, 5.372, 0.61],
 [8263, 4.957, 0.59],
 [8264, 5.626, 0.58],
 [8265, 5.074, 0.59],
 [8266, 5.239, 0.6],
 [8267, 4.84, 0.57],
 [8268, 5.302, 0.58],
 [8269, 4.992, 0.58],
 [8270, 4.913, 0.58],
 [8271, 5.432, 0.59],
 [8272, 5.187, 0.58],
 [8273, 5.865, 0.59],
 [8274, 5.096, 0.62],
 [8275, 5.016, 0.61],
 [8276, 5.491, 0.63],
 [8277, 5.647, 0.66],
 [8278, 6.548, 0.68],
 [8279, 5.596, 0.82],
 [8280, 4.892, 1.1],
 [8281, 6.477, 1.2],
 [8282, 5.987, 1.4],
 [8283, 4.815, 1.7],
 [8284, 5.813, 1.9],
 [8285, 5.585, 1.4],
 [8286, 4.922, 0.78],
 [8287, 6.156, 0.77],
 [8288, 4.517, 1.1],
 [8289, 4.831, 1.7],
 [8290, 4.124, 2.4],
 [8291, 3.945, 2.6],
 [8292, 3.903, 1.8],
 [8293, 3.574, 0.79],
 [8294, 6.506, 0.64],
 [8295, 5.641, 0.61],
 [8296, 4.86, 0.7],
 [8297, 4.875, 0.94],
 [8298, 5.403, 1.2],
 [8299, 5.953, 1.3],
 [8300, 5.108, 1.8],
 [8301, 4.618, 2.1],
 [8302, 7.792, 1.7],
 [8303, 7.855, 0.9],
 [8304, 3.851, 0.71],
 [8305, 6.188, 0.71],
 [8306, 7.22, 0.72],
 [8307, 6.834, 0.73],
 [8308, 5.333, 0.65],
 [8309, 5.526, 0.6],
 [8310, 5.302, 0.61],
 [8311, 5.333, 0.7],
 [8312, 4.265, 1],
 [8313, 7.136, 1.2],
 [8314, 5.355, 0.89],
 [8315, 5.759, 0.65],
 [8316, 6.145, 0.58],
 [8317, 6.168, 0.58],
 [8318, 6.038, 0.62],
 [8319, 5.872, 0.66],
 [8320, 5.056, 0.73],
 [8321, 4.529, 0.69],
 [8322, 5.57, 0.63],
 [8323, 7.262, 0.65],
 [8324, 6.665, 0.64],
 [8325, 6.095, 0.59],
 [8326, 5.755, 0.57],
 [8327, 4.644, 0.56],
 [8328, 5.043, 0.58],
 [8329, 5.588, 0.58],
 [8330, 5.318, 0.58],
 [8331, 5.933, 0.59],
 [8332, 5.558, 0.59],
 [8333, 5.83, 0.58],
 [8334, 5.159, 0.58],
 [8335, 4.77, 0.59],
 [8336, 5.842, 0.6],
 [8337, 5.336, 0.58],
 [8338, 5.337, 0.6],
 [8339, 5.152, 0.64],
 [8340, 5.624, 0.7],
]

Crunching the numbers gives 0.03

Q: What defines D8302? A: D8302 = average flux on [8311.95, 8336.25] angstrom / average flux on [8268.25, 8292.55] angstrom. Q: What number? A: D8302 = 1.1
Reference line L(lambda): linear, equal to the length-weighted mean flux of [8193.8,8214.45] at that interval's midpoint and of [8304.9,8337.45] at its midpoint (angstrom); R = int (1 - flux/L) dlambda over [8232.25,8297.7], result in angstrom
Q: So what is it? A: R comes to 4.7 angstrom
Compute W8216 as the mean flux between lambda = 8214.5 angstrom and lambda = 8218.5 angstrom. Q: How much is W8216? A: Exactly 5.79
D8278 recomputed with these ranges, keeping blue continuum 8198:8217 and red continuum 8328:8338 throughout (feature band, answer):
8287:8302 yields 0.10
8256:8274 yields 0.07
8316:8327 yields -0.07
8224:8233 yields -0.02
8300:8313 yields -0.07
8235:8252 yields 0.00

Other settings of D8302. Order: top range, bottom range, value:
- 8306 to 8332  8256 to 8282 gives 1.08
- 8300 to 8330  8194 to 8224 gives 1.02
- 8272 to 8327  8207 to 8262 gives 1.00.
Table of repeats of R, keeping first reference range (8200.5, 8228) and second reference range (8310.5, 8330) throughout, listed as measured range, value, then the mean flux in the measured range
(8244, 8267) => 1.4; 5.32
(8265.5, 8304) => 2.3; 5.33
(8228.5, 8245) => 0.4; 5.53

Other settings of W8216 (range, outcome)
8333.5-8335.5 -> 4.96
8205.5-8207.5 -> 5.81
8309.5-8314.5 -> 5.48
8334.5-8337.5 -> 5.32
